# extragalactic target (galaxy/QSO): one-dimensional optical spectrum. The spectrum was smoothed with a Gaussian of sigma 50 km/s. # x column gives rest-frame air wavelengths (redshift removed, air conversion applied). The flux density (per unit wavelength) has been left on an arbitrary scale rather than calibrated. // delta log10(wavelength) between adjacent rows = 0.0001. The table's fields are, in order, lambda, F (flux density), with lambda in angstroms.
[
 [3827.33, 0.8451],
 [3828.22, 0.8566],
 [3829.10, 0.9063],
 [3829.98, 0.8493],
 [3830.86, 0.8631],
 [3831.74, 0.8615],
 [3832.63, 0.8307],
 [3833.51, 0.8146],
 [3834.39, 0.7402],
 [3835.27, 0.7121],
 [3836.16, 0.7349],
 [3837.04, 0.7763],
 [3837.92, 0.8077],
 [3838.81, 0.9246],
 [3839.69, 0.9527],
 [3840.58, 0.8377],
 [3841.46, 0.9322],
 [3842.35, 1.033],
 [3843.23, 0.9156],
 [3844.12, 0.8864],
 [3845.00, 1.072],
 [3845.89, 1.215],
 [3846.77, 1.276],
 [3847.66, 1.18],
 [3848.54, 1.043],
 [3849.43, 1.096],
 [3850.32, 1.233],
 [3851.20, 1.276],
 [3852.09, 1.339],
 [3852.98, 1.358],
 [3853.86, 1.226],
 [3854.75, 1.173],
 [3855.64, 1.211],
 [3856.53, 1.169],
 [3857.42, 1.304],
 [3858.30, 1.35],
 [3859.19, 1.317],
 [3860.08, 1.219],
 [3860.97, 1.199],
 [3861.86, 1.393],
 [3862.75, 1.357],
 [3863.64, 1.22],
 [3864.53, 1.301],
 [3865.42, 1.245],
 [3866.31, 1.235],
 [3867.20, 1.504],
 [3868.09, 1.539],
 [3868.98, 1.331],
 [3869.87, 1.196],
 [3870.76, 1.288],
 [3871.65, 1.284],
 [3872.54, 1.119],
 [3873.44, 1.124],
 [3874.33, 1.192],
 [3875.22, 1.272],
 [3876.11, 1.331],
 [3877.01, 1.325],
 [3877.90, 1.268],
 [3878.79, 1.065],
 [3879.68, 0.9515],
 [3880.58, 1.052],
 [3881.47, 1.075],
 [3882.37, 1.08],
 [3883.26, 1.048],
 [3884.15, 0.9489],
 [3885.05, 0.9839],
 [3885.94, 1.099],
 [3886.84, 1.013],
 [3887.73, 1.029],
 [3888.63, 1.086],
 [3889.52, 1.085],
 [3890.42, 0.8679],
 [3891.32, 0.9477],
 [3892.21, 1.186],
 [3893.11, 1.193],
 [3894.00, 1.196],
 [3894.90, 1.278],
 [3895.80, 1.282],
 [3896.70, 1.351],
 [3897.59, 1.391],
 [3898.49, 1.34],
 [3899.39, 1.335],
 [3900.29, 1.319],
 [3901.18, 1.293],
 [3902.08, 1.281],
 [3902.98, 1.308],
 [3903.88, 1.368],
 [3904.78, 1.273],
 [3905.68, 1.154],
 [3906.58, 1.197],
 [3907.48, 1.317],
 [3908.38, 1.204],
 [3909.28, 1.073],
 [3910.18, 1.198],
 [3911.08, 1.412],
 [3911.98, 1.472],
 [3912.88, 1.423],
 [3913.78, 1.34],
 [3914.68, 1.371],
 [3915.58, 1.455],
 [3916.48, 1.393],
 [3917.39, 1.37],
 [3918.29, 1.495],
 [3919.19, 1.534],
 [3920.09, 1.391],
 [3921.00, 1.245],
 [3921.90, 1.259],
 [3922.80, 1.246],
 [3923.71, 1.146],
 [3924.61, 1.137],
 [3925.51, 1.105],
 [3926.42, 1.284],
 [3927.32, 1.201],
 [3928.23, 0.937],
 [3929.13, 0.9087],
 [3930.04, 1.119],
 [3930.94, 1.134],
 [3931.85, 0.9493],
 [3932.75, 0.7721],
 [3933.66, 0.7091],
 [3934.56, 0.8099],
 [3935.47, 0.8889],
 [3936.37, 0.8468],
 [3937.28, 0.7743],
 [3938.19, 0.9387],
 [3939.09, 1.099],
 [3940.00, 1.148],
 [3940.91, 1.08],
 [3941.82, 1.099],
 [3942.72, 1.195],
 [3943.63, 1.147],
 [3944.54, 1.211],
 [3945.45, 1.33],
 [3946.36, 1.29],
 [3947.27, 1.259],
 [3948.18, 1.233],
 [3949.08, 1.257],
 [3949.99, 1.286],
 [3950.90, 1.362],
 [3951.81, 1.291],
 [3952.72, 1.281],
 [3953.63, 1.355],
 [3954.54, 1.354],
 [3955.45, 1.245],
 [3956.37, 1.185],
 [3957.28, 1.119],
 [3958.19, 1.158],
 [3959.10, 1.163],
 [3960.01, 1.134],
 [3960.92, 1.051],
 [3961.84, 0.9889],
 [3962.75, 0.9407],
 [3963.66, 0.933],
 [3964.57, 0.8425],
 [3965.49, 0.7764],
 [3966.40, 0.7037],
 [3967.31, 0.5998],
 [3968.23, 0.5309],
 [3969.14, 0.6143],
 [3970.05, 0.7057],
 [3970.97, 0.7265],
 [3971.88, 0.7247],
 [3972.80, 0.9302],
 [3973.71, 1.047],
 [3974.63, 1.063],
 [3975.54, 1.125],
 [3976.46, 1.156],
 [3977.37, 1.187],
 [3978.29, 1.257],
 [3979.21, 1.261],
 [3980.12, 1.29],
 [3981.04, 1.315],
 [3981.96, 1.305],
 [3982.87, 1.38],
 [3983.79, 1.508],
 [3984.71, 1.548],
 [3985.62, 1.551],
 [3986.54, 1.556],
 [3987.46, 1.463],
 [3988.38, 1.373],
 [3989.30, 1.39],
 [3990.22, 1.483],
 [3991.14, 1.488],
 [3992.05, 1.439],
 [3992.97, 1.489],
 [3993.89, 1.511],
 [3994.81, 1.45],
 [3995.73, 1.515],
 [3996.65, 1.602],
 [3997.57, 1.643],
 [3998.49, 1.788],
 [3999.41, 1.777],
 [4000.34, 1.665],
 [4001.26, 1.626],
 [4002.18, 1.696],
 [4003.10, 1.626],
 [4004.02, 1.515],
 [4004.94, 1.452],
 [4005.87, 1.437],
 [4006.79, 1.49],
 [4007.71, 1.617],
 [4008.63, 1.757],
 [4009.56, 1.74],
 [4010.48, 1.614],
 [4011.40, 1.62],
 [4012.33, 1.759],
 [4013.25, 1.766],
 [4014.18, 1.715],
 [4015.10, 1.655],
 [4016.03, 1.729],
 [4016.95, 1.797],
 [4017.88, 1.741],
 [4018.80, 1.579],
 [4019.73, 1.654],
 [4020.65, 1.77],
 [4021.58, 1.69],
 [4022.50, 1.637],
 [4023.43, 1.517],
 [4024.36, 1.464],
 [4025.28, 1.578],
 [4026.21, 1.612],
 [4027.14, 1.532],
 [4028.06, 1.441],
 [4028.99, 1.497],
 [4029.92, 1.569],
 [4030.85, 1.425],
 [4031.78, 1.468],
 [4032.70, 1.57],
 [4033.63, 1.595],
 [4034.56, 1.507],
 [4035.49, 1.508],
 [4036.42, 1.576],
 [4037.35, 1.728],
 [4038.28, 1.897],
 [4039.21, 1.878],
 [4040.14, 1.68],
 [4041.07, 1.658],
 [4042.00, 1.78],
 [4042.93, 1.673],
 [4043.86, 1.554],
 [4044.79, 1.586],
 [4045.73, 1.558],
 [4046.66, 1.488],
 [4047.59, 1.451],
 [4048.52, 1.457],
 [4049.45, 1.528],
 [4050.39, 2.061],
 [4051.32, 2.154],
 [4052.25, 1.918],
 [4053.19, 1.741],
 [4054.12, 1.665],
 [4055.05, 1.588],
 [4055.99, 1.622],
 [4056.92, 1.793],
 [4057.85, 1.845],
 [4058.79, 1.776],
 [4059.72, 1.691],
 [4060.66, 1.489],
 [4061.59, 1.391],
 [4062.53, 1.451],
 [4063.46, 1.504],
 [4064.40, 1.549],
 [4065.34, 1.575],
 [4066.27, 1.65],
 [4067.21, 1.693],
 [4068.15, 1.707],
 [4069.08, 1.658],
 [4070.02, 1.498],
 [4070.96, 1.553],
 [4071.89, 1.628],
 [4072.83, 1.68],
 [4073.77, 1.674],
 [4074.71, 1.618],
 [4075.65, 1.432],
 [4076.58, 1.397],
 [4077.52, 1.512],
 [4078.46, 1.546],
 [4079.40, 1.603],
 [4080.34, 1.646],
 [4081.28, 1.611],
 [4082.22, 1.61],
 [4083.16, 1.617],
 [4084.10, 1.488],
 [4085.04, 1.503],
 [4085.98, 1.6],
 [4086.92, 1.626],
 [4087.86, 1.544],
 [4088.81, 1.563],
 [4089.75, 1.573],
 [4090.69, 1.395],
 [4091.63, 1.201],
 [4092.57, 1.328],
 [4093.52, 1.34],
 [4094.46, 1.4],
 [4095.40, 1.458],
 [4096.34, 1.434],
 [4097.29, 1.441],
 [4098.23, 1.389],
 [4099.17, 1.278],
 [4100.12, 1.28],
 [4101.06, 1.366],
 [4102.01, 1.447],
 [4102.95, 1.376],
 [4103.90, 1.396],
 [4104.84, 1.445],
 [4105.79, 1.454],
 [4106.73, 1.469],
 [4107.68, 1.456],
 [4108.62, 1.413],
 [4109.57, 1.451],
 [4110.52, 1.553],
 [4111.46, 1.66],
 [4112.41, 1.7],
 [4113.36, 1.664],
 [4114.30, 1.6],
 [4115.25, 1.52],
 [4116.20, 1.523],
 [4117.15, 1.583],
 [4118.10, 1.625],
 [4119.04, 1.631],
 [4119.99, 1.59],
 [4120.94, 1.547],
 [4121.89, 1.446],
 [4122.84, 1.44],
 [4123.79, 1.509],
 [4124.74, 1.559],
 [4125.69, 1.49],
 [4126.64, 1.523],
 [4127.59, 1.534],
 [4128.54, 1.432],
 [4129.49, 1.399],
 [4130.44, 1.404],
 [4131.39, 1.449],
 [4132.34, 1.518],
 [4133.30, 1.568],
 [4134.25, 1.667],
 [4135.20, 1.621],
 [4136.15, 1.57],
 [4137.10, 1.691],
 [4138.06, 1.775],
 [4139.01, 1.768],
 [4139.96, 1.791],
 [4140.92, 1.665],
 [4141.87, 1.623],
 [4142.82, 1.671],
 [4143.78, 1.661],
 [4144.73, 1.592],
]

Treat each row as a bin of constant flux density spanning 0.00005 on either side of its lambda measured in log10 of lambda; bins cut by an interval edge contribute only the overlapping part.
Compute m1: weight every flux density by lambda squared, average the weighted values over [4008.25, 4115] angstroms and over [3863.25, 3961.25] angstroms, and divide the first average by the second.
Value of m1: 1.43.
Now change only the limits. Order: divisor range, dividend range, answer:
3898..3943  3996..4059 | 1.47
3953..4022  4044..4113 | 1.20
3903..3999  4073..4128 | 1.35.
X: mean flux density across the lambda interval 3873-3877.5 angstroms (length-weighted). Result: 1.25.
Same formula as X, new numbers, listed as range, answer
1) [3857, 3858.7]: 1.33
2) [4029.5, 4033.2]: 1.51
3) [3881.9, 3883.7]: 1.06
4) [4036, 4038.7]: 1.73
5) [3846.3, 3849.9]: 1.15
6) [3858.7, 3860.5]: 1.27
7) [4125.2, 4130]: 1.48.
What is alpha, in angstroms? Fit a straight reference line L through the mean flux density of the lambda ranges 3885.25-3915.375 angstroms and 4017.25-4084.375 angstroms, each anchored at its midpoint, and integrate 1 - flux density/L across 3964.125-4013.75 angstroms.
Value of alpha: 4.18 angstroms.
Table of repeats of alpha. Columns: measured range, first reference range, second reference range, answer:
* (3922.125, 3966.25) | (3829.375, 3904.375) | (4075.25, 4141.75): 5.7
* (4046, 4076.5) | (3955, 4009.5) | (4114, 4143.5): -4.3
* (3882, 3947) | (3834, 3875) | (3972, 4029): 6.2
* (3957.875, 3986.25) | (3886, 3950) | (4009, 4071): 6.9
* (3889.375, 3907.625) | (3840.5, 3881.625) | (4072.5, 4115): 0.2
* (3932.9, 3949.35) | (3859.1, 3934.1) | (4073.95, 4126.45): 2.7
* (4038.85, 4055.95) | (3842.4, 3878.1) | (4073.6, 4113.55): -3.0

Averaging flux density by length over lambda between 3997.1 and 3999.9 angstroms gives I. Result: 1.73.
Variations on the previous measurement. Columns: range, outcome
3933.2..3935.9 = 0.801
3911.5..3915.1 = 1.4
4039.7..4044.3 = 1.67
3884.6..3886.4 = 1.04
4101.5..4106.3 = 1.42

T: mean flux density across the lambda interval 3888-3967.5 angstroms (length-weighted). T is 1.17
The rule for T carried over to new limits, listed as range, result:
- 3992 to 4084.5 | 1.62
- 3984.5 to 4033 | 1.59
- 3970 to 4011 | 1.41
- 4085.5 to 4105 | 1.42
